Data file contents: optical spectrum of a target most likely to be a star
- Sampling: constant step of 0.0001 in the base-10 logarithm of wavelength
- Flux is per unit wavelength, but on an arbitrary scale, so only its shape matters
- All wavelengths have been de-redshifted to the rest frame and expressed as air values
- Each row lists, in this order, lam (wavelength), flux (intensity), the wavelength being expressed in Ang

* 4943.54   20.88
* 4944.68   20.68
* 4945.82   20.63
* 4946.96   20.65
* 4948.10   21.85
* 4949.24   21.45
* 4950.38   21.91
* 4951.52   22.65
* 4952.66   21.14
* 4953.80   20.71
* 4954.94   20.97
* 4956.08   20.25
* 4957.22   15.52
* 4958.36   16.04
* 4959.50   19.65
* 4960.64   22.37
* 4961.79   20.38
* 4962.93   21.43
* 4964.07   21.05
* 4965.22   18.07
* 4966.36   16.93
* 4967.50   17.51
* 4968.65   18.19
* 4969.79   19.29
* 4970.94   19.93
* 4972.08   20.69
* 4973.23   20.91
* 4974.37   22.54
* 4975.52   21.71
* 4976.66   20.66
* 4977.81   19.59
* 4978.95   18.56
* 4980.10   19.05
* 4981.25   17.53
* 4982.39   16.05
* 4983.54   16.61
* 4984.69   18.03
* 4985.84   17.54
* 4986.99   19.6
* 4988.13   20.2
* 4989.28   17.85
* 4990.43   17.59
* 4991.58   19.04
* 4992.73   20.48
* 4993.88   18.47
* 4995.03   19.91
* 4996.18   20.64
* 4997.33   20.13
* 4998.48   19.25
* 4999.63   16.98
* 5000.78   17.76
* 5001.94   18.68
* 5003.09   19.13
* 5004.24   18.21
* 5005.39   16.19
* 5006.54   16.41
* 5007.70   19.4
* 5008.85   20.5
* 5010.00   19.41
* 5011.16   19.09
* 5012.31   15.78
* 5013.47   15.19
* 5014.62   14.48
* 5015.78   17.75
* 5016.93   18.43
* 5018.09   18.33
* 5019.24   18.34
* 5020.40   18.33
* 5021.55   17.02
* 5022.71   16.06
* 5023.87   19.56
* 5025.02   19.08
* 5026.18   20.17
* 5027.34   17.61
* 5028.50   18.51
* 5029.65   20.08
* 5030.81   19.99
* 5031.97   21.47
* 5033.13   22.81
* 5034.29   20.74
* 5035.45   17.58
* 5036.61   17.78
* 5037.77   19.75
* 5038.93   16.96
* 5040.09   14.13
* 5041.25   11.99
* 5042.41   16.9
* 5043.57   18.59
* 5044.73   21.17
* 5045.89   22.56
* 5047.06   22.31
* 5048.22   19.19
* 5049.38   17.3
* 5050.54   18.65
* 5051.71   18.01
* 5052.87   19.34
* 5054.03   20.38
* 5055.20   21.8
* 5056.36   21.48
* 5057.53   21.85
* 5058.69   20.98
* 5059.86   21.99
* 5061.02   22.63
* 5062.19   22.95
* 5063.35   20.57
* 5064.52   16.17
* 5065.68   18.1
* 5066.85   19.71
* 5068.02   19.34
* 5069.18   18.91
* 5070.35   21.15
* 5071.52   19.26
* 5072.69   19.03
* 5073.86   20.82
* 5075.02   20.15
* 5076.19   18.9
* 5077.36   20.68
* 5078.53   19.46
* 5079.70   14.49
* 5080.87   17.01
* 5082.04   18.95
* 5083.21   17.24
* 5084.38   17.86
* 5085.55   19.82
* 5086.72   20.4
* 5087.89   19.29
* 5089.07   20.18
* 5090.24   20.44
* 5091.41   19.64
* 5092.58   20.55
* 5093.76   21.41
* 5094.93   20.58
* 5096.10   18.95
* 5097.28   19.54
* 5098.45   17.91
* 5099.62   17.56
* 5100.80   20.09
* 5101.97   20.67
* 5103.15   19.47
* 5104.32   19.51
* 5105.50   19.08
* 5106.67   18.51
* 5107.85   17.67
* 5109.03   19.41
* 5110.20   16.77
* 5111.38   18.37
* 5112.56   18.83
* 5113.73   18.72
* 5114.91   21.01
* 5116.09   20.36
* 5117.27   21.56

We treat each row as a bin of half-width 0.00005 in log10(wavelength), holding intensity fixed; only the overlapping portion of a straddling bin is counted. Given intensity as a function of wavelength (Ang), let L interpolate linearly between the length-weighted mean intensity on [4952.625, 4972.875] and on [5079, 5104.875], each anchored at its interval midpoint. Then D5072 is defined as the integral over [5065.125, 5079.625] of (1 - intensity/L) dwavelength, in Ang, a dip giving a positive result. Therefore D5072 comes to -0.2 Ang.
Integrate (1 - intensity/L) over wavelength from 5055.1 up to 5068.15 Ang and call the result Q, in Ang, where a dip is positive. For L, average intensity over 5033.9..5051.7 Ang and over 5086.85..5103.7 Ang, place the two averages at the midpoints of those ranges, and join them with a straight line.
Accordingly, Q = -1.2 Ang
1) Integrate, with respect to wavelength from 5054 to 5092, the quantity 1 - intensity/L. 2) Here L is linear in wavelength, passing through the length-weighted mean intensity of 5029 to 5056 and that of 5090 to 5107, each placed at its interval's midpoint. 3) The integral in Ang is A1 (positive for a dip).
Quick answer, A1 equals -0.7 Ang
